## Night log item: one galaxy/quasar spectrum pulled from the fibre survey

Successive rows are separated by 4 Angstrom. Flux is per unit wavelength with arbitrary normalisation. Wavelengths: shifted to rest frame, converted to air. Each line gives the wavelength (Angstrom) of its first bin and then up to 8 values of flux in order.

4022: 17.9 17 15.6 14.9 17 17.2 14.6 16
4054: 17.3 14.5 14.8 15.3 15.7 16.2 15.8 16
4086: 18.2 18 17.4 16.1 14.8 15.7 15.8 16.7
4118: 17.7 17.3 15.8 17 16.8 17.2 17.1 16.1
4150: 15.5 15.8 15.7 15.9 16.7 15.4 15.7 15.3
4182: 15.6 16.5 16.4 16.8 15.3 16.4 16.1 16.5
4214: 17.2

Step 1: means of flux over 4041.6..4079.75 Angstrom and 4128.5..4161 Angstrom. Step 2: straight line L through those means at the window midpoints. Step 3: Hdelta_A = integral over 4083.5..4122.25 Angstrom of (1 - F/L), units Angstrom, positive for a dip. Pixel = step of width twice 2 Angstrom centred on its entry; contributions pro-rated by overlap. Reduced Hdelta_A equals -1.7 Angstrom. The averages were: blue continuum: 15.7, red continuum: 16.4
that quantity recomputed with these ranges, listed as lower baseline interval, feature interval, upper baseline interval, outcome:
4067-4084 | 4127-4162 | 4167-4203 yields -1.0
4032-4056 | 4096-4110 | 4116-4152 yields 0.8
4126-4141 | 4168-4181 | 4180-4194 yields 0.7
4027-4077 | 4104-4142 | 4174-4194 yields -1.9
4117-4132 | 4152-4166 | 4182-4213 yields 0.6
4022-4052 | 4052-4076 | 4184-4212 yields 0.8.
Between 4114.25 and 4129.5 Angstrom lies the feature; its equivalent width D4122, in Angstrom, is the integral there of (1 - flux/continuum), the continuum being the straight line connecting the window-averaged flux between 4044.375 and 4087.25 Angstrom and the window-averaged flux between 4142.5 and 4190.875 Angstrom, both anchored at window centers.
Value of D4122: -1.0 Angstrom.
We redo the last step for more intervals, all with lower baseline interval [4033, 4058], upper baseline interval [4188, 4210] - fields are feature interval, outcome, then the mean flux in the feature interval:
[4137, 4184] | 0.6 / 16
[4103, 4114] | 0.2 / 15.8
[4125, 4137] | -0.4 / 16.7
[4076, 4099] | -1.2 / 17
